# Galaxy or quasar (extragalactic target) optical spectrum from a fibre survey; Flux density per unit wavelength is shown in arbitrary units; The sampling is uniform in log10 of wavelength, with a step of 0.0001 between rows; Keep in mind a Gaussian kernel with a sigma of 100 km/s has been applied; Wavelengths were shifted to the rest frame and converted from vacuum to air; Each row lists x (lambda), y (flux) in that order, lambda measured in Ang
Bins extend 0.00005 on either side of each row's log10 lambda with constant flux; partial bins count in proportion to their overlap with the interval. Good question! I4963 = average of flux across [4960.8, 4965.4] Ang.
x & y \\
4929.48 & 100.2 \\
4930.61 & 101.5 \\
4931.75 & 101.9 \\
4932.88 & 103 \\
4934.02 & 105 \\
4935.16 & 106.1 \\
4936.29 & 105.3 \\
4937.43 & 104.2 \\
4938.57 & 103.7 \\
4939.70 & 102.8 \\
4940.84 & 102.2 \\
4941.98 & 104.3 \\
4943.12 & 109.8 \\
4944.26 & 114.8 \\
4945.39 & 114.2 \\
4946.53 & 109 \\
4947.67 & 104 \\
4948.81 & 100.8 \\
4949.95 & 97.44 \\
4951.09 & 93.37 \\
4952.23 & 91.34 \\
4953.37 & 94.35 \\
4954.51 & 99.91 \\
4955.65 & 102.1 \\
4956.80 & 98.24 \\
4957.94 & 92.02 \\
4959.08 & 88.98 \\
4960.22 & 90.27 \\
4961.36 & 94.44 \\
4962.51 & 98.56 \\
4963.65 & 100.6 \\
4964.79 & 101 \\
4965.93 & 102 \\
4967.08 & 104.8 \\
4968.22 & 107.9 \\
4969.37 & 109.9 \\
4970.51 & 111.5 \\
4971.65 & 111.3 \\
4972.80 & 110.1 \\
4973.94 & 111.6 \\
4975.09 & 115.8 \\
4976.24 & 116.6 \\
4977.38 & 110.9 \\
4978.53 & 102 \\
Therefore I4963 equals 98.7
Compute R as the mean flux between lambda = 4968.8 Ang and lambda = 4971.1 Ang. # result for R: 111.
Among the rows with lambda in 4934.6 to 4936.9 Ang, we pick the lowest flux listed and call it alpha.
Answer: 105.3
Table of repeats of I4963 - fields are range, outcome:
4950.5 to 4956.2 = 96.2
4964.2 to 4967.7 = 103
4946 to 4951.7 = 101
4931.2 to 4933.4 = 103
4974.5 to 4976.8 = 116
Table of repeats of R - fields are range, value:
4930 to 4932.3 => 102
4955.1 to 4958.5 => 97.2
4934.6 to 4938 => 105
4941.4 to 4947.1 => 110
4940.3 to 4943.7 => 105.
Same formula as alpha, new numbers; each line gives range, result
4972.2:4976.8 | 110.1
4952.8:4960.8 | 88.98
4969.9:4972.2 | 111.3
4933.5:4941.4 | 102.2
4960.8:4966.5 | 94.44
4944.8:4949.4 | 100.8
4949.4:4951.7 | 93.37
